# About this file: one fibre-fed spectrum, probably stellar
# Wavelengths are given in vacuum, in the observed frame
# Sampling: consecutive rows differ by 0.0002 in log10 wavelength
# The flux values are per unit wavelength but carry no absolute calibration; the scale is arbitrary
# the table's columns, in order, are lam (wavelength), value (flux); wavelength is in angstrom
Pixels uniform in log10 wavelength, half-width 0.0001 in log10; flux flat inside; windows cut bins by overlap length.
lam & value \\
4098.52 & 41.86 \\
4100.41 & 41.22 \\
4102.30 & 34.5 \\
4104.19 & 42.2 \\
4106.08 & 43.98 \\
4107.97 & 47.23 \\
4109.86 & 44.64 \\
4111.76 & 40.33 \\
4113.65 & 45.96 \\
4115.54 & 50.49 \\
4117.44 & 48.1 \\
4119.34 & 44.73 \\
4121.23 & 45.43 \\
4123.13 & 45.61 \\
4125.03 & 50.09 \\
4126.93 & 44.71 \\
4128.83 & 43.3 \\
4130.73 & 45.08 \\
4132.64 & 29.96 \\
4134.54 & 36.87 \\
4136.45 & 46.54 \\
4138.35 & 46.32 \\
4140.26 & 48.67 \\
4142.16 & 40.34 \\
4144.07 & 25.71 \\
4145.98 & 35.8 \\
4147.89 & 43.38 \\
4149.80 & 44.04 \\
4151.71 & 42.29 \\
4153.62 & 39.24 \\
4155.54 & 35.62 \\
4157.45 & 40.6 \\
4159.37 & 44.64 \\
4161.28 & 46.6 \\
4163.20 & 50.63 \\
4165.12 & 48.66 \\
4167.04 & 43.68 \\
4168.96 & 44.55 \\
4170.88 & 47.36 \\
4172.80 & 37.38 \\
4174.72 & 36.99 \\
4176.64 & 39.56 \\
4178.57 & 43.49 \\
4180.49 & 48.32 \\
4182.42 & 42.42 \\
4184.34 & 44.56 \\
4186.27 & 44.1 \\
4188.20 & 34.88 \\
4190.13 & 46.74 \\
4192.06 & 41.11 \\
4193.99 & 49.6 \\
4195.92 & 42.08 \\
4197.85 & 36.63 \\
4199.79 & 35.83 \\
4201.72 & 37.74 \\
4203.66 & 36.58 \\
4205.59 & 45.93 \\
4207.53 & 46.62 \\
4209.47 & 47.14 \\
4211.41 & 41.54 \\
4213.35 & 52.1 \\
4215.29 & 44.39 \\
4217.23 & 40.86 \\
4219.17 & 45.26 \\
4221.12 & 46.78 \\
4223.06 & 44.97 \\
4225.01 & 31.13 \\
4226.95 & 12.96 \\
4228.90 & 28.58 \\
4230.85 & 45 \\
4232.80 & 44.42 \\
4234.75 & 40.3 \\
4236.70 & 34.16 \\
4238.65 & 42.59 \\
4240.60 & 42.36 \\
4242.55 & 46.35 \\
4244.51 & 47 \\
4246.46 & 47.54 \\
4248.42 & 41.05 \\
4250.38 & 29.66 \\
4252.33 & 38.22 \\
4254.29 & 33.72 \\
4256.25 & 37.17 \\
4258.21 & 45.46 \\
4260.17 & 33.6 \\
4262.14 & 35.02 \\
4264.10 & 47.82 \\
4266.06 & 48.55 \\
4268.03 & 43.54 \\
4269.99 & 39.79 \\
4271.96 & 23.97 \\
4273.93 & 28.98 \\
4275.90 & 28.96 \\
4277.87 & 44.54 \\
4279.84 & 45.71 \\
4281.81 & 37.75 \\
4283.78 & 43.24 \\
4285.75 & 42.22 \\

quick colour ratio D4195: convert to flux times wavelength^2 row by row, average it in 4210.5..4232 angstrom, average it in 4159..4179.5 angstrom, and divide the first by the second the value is 0.92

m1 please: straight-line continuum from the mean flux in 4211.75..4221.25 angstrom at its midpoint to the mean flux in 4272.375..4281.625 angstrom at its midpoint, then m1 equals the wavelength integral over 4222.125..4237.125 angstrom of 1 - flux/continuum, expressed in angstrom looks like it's 2.8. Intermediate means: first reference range 45.5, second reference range 36.3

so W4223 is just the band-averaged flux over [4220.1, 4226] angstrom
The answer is 40.9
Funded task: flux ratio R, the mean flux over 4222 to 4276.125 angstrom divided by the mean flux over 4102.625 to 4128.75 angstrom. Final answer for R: 0.84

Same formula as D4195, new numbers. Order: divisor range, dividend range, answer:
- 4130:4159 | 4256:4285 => 1.03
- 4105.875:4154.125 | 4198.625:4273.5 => 0.98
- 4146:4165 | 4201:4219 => 1.05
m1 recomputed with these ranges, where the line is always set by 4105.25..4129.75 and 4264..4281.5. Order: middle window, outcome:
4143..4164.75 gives 1.5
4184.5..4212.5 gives 0.0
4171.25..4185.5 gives 0.3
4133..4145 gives 1.2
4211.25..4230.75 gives 1.0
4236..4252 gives -0.6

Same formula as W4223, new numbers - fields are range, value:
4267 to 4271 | 41.6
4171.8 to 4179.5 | 39.4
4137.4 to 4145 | 40.3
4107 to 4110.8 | 46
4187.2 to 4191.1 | 40.8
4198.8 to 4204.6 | 36.7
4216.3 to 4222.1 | 44.3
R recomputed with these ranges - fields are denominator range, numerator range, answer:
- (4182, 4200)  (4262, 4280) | 0.92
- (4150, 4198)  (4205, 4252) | 0.96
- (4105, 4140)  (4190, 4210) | 0.95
